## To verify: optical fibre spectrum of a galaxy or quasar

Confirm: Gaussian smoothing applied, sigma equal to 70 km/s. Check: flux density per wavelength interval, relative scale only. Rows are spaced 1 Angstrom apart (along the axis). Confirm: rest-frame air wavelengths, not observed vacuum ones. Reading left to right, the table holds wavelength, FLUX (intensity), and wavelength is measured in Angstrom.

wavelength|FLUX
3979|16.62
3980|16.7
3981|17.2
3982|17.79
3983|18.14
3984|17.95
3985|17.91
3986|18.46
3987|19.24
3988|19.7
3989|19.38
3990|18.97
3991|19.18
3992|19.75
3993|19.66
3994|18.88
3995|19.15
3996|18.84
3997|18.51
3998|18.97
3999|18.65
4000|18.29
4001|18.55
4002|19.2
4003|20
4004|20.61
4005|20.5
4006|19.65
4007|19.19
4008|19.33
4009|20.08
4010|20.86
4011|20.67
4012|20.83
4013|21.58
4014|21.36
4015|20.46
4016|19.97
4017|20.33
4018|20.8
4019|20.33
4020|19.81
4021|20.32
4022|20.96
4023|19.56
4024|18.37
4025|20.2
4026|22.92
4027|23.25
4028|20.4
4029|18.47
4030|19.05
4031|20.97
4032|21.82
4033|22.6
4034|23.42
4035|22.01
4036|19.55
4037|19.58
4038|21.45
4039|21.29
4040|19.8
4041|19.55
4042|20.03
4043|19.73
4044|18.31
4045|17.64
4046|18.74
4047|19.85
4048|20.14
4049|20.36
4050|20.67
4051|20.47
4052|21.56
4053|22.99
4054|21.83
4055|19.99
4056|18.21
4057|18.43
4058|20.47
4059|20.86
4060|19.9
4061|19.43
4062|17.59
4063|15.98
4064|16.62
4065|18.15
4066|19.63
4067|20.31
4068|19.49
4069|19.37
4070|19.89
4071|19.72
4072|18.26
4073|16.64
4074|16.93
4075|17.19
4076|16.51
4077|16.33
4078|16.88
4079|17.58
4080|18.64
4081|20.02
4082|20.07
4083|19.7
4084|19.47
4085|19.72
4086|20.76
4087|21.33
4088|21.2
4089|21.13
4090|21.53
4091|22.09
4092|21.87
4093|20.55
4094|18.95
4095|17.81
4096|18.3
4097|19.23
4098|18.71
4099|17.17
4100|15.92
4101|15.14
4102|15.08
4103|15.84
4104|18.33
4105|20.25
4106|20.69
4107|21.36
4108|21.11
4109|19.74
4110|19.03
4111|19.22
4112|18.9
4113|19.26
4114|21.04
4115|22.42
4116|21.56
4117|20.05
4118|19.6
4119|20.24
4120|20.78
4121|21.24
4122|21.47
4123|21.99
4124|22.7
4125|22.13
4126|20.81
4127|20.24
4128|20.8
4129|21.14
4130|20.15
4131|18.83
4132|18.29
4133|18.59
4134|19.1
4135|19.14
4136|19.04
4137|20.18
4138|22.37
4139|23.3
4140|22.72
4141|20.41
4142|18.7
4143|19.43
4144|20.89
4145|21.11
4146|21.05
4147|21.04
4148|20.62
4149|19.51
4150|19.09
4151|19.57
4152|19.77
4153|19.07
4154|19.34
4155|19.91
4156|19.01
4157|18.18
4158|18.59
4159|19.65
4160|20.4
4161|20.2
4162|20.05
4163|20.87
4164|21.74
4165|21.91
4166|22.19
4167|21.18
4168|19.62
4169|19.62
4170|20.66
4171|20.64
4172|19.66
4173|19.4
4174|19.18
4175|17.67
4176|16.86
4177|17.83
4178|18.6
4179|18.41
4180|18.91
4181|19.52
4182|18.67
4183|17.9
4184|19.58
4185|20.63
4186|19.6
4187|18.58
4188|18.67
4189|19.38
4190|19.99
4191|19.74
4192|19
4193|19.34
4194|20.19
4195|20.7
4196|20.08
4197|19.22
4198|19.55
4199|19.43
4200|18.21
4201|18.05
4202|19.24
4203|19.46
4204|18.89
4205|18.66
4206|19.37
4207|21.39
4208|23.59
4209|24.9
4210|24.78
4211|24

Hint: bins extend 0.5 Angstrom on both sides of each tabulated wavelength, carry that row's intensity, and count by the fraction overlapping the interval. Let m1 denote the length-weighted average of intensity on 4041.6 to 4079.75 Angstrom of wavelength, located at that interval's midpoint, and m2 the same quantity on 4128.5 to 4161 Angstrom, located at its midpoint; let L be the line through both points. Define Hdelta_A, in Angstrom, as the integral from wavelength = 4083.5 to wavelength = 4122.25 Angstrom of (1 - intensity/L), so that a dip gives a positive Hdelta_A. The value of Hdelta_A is -0.4 Angstrom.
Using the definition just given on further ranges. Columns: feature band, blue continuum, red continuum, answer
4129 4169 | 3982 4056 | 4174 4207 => -1.7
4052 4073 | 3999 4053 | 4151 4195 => 0.8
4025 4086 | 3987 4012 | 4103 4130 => 1.0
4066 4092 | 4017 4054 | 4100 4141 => 1.2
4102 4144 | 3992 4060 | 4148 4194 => -1.1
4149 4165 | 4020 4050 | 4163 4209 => 0.0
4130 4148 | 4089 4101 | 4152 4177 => -0.6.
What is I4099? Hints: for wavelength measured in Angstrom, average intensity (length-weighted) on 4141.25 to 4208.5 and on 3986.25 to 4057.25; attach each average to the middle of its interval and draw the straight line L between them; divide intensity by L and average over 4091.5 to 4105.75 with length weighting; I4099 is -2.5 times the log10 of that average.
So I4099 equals 0.10 mag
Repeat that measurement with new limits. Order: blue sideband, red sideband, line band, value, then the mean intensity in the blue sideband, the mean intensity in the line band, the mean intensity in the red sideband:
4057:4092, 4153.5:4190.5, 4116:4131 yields -0.08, 19.1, 20.9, 19.5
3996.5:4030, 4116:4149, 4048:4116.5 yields 0.06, 20.1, 19.3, 20.6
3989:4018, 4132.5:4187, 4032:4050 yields -0.03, 19.7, 20.3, 19.8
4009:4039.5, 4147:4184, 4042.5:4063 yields 0.04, 20.8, 19.8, 19.6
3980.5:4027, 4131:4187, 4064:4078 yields 0.08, 19.6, 18.2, 19.8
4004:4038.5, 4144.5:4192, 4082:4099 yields 0.01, 20.6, 20.1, 19.6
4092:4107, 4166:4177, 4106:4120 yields -0.10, 18.2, 20.3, 19.5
